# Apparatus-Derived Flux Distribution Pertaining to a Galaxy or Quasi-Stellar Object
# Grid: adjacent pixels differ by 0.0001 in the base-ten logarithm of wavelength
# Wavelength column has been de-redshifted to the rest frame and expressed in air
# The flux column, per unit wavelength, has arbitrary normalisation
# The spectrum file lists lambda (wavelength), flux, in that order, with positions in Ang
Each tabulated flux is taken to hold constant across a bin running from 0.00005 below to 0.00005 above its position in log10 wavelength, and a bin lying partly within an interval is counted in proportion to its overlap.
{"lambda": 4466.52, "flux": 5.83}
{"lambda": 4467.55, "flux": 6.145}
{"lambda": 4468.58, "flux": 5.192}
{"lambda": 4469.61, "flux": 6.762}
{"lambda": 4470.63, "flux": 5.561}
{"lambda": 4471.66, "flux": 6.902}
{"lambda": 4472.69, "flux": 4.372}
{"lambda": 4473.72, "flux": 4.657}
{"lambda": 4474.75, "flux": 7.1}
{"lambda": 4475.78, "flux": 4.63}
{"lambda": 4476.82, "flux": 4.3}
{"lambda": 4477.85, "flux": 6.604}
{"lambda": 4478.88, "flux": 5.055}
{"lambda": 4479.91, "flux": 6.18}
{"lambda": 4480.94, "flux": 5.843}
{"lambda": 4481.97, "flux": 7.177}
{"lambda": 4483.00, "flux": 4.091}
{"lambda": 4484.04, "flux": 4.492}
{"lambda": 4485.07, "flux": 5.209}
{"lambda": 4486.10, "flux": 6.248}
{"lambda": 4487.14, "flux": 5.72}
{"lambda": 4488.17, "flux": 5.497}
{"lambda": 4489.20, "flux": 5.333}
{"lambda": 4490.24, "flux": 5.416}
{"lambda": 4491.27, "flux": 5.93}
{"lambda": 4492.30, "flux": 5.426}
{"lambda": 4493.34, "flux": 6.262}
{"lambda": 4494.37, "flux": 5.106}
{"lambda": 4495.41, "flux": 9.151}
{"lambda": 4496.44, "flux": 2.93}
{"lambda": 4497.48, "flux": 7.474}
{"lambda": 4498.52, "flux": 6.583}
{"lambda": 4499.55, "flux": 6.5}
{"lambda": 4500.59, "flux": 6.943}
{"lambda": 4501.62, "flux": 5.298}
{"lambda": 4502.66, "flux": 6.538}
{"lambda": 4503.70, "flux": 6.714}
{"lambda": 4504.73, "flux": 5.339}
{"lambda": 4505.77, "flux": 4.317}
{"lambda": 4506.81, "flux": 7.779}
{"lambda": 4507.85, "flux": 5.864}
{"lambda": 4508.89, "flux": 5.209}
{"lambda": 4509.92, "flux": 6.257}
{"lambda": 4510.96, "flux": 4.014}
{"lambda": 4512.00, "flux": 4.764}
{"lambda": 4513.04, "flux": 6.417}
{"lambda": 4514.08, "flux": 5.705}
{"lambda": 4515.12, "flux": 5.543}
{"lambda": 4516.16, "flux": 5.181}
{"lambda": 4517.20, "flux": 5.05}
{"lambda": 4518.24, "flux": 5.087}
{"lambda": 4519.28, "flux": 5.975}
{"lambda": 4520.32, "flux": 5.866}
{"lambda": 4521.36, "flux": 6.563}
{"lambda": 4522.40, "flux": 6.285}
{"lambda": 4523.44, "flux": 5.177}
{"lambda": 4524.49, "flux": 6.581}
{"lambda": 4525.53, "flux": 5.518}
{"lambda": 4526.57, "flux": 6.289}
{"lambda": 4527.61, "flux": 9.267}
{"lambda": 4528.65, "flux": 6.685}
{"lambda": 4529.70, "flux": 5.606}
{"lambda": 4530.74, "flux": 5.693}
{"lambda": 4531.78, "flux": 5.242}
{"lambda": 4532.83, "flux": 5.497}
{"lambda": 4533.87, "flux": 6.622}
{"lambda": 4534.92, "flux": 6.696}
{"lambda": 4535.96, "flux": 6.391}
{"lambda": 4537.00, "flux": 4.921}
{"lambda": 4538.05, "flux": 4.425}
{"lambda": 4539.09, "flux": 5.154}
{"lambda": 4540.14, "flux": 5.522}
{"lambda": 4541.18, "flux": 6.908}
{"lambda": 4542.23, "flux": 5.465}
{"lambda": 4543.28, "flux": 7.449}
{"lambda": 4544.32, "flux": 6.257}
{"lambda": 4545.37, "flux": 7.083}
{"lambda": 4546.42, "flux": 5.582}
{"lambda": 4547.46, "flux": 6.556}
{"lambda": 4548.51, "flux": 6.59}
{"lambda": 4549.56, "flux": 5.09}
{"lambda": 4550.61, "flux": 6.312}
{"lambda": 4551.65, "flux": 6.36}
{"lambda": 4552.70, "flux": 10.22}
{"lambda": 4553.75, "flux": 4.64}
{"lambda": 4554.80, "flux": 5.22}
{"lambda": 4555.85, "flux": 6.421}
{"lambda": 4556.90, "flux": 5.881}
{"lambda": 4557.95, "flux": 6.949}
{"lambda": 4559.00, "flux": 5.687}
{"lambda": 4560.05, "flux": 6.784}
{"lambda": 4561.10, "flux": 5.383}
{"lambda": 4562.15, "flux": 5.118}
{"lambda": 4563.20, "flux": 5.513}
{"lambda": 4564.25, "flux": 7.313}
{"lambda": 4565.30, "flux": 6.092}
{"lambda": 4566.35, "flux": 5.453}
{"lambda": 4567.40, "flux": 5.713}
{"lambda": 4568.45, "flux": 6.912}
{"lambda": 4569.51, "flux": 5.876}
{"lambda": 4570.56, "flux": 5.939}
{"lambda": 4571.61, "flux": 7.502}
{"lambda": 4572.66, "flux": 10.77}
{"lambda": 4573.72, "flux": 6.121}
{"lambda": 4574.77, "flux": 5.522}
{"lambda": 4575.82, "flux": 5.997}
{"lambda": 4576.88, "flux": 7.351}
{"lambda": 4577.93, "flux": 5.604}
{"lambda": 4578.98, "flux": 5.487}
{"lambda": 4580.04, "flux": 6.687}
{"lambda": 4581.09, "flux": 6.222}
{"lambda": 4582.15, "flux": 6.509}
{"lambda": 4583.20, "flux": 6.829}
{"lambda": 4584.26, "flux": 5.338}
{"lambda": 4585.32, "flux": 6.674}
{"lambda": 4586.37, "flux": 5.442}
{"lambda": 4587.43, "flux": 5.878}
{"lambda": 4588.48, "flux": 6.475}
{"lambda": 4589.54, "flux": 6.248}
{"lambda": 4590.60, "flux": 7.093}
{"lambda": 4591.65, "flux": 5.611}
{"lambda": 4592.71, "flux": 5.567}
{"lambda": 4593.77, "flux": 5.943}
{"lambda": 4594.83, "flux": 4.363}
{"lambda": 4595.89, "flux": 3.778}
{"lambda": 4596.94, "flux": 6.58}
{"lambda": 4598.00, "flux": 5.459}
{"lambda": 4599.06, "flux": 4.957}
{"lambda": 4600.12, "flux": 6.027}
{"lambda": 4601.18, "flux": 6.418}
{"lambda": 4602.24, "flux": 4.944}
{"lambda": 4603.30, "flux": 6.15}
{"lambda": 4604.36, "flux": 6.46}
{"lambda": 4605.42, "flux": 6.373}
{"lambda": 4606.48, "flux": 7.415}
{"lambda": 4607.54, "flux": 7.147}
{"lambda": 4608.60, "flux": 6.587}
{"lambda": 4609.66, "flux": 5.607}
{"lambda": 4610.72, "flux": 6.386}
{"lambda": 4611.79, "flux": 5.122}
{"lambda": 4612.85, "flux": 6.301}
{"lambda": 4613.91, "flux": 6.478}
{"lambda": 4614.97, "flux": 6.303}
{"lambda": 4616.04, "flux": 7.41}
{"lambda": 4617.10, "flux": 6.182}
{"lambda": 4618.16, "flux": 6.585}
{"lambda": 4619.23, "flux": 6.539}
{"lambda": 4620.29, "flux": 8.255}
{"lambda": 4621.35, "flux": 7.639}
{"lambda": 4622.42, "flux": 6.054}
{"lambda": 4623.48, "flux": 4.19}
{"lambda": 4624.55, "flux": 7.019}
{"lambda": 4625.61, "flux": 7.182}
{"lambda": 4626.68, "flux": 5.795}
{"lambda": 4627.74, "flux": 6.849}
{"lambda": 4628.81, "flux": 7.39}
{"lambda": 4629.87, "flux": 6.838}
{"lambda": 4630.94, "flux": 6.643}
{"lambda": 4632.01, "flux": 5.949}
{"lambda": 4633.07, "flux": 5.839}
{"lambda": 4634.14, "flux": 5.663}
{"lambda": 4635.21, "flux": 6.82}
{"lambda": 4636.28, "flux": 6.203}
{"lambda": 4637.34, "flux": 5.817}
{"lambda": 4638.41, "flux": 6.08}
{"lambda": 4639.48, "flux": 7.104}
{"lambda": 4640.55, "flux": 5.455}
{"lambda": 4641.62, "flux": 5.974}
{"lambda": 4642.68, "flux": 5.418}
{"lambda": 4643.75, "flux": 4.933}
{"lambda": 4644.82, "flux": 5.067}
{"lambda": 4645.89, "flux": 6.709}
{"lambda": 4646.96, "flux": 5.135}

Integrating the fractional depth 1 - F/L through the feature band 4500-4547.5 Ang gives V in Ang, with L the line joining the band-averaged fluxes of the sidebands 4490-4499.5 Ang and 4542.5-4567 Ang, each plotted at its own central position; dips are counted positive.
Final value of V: 1.72 Ang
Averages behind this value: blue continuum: 6.08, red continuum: 6.25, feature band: 5.94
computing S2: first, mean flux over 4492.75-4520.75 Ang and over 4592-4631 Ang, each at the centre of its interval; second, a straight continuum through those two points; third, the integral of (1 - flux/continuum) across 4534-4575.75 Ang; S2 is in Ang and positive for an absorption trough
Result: -1.6 Ang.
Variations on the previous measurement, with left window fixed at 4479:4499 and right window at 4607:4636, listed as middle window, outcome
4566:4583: -0.7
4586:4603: 1.7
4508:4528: 0.4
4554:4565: 0.3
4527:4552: -0.4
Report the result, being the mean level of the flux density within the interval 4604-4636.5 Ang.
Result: 6.49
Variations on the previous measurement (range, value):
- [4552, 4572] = 6.23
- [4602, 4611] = 6.39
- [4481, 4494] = 5.57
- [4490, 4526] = 5.85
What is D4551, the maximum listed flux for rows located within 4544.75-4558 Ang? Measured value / 10.22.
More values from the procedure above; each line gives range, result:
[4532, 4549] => 7.449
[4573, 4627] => 8.255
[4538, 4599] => 10.77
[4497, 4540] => 9.267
